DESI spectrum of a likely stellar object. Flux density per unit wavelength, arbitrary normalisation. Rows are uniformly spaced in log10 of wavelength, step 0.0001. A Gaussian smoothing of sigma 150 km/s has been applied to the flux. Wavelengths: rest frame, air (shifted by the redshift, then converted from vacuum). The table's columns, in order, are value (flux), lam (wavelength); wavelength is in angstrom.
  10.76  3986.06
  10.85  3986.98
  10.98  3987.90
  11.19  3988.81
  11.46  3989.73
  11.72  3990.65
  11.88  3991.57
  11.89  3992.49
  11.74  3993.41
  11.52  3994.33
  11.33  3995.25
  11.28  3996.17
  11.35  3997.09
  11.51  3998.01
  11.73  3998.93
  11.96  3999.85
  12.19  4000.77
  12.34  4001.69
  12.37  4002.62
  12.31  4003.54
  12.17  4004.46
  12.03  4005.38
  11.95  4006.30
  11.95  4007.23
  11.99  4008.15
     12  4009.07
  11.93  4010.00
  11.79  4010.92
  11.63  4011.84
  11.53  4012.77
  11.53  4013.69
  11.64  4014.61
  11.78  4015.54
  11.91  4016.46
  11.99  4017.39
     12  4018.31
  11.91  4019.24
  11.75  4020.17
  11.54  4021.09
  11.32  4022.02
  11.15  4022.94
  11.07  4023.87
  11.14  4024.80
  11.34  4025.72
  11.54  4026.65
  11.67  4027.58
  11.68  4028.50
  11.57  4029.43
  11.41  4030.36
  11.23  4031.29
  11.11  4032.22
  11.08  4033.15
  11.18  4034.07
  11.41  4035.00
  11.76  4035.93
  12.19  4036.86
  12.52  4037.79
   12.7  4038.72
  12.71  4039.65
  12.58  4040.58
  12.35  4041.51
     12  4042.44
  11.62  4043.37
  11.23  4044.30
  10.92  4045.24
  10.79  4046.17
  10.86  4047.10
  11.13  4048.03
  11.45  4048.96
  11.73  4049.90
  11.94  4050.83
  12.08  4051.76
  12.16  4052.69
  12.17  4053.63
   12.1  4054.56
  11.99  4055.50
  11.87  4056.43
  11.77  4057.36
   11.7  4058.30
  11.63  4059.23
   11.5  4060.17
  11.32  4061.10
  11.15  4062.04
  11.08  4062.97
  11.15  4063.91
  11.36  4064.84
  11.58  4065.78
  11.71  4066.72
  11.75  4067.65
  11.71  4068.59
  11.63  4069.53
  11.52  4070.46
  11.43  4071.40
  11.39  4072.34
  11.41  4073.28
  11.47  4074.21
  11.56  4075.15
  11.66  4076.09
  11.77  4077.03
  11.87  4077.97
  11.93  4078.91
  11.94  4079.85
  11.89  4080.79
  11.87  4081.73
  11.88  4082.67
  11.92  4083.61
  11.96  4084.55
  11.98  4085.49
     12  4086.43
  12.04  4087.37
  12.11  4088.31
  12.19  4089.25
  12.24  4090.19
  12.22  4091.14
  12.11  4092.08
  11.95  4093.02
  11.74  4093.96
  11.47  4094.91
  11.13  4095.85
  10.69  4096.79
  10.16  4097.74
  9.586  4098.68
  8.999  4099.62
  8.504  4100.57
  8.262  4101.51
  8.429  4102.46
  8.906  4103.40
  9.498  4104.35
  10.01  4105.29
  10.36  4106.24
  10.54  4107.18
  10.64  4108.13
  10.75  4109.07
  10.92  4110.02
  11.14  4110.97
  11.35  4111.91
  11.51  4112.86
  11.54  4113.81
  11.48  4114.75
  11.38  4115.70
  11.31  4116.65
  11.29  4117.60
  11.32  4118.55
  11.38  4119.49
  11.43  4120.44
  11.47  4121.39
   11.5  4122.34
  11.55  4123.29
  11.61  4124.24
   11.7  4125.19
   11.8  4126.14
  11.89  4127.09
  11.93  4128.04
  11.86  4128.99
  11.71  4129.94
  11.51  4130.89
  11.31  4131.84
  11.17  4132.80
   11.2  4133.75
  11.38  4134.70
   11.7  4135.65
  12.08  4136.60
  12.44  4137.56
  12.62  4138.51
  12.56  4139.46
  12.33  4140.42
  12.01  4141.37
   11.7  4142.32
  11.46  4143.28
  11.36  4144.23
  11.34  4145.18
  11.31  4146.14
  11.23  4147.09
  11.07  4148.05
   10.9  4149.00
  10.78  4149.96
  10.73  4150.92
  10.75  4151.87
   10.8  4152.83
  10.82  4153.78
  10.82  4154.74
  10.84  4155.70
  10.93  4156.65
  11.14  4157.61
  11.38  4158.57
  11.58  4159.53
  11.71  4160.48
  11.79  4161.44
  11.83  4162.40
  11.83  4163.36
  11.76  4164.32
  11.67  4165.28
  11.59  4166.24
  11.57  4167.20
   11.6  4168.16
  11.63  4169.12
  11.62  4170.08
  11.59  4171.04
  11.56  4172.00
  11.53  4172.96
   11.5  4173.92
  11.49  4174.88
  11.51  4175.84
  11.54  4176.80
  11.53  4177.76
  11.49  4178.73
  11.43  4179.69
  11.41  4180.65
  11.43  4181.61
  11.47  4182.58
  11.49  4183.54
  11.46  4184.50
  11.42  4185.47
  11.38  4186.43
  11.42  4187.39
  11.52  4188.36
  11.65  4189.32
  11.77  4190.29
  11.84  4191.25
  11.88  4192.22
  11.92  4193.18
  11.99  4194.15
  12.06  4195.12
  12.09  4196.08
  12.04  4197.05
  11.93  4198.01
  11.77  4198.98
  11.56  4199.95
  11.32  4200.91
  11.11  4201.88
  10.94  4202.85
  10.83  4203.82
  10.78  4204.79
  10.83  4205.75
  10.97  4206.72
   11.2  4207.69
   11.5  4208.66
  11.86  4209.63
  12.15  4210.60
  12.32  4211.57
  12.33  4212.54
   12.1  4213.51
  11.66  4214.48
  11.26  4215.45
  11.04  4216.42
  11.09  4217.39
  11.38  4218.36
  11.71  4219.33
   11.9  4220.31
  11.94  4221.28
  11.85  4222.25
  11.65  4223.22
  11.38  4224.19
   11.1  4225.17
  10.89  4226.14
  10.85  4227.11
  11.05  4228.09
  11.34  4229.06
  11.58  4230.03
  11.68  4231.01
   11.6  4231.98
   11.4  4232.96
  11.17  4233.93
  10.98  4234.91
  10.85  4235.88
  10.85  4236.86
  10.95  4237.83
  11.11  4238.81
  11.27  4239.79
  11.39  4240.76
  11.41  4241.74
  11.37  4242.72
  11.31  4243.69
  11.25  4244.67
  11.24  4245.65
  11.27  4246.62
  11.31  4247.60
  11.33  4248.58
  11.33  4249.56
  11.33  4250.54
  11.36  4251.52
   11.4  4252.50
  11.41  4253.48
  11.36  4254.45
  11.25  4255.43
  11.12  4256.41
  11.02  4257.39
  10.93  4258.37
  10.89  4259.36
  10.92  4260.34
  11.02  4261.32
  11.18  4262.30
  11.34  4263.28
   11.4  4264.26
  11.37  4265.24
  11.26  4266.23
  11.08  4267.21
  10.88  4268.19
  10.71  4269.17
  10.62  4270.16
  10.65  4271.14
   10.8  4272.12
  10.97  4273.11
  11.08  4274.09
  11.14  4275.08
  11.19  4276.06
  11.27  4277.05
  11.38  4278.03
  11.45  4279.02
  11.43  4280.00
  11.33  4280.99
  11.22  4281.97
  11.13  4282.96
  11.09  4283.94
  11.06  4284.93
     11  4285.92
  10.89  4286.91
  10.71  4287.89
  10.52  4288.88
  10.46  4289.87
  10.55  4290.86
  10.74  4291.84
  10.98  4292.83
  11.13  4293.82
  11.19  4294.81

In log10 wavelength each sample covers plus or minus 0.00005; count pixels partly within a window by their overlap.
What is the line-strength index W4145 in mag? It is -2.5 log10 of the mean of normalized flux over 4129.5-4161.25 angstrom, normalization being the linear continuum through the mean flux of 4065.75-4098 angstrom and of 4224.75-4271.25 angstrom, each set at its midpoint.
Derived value 0.009 mag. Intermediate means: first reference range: 11.7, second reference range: 11.2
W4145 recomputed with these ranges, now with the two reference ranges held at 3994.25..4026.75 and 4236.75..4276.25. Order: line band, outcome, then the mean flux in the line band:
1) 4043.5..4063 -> 0.007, 11.6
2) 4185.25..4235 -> -0.025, 11.5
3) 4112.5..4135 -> -0.004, 11.5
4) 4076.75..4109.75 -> 0.052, 11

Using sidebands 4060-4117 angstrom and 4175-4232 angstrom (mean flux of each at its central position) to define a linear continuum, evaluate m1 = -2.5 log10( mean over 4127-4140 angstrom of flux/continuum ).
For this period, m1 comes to -0.046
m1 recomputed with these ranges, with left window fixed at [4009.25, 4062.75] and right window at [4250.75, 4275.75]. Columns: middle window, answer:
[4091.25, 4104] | 0.13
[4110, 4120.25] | 0.01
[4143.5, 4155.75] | 0.04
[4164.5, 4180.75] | -0.02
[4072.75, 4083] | -0.02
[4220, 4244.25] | -0.01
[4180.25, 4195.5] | -0.03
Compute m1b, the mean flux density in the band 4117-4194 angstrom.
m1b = 11.5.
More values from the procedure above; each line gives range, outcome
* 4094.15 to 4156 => 11.1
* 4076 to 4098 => 11.8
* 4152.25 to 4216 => 11.5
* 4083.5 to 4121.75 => 11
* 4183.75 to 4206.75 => 11.5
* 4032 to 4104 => 11.5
